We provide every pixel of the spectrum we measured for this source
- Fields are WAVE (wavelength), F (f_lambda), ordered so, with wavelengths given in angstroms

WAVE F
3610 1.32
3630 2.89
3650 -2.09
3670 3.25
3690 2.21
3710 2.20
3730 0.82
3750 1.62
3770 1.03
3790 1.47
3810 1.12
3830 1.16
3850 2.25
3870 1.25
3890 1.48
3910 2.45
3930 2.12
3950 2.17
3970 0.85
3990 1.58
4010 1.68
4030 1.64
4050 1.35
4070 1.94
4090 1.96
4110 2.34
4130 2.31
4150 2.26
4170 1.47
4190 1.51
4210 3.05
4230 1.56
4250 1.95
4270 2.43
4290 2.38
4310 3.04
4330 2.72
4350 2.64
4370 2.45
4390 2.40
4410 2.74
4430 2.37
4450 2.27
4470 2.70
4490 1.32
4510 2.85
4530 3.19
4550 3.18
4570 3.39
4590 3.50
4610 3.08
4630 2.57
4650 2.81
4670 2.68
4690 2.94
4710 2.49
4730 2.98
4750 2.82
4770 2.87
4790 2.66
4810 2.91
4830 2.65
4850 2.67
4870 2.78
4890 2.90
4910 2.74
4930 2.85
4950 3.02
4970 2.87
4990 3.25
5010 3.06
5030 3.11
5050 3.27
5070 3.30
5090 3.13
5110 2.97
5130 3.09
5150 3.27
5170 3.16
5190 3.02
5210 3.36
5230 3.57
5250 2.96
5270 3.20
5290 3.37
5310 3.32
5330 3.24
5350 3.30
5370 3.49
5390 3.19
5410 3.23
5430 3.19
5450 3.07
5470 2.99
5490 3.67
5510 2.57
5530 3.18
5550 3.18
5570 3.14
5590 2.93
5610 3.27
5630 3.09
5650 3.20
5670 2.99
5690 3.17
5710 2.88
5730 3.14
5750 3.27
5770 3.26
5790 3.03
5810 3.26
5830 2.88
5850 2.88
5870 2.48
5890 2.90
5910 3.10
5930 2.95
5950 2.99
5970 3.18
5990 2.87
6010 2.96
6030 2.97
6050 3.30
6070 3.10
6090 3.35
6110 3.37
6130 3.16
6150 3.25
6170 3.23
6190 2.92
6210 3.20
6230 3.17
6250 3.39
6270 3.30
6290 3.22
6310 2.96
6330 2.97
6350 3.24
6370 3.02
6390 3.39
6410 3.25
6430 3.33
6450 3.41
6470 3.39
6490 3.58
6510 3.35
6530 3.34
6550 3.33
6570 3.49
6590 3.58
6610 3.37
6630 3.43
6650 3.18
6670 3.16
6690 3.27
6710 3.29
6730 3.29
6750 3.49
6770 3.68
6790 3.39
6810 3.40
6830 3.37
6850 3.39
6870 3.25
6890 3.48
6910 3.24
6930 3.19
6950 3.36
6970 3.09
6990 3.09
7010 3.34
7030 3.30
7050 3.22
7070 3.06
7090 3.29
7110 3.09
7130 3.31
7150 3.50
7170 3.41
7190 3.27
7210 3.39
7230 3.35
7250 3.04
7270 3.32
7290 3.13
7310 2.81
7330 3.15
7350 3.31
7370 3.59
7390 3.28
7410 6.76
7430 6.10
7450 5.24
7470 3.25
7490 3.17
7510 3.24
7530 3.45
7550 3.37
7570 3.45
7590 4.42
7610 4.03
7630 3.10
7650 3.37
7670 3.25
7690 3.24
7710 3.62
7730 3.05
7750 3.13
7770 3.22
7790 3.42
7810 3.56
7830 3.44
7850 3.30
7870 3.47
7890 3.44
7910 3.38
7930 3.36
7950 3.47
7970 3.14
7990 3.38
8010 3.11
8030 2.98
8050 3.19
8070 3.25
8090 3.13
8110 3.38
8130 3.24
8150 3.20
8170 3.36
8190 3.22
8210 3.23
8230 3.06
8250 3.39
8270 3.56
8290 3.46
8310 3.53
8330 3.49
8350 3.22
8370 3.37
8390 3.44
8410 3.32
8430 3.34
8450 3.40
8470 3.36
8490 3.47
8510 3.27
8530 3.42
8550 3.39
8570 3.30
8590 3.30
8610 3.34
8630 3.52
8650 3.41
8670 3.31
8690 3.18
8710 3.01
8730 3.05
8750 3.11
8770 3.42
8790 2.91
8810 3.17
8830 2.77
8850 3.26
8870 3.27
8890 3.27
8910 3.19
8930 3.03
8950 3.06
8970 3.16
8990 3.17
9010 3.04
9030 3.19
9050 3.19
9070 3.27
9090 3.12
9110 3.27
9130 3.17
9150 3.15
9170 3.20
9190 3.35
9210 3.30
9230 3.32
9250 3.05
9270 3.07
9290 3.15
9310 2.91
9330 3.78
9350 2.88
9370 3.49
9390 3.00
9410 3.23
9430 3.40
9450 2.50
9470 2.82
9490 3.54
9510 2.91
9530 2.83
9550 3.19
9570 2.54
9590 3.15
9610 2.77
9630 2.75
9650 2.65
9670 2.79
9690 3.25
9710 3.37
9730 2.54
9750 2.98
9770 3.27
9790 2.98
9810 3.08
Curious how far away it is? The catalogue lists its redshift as 0.13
